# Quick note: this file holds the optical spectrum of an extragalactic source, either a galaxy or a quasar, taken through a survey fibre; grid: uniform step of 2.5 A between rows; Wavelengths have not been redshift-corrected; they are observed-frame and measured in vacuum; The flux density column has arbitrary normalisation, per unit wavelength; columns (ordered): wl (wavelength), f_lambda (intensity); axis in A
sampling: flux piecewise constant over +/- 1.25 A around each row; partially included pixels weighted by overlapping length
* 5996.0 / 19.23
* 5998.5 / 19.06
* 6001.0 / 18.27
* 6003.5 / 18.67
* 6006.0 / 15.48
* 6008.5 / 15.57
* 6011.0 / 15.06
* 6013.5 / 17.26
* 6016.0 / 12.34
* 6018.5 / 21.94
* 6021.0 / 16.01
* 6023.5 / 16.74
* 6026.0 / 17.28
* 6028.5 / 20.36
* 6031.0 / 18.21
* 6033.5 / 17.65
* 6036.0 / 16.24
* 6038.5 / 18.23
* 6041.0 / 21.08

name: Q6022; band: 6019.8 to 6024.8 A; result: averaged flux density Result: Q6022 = 16.4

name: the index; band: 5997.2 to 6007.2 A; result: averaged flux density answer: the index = 17.9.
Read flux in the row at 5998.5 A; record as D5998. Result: 19.06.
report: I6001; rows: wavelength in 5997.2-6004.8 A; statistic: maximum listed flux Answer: 19.06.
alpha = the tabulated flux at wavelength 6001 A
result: 18.27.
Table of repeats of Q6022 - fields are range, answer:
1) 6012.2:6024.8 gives 16.9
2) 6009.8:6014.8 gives 16.1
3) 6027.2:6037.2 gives 18.1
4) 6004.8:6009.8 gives 15.5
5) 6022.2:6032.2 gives 18.1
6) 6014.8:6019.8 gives 17.2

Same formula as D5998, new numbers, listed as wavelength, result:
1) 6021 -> 16.01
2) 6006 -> 15.48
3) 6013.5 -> 17.26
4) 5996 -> 19.23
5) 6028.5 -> 20.36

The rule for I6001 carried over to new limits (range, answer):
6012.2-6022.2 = 21.94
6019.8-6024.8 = 16.74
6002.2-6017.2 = 18.67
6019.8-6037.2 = 20.36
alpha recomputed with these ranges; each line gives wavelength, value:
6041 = 21.08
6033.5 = 17.65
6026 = 17.28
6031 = 18.21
